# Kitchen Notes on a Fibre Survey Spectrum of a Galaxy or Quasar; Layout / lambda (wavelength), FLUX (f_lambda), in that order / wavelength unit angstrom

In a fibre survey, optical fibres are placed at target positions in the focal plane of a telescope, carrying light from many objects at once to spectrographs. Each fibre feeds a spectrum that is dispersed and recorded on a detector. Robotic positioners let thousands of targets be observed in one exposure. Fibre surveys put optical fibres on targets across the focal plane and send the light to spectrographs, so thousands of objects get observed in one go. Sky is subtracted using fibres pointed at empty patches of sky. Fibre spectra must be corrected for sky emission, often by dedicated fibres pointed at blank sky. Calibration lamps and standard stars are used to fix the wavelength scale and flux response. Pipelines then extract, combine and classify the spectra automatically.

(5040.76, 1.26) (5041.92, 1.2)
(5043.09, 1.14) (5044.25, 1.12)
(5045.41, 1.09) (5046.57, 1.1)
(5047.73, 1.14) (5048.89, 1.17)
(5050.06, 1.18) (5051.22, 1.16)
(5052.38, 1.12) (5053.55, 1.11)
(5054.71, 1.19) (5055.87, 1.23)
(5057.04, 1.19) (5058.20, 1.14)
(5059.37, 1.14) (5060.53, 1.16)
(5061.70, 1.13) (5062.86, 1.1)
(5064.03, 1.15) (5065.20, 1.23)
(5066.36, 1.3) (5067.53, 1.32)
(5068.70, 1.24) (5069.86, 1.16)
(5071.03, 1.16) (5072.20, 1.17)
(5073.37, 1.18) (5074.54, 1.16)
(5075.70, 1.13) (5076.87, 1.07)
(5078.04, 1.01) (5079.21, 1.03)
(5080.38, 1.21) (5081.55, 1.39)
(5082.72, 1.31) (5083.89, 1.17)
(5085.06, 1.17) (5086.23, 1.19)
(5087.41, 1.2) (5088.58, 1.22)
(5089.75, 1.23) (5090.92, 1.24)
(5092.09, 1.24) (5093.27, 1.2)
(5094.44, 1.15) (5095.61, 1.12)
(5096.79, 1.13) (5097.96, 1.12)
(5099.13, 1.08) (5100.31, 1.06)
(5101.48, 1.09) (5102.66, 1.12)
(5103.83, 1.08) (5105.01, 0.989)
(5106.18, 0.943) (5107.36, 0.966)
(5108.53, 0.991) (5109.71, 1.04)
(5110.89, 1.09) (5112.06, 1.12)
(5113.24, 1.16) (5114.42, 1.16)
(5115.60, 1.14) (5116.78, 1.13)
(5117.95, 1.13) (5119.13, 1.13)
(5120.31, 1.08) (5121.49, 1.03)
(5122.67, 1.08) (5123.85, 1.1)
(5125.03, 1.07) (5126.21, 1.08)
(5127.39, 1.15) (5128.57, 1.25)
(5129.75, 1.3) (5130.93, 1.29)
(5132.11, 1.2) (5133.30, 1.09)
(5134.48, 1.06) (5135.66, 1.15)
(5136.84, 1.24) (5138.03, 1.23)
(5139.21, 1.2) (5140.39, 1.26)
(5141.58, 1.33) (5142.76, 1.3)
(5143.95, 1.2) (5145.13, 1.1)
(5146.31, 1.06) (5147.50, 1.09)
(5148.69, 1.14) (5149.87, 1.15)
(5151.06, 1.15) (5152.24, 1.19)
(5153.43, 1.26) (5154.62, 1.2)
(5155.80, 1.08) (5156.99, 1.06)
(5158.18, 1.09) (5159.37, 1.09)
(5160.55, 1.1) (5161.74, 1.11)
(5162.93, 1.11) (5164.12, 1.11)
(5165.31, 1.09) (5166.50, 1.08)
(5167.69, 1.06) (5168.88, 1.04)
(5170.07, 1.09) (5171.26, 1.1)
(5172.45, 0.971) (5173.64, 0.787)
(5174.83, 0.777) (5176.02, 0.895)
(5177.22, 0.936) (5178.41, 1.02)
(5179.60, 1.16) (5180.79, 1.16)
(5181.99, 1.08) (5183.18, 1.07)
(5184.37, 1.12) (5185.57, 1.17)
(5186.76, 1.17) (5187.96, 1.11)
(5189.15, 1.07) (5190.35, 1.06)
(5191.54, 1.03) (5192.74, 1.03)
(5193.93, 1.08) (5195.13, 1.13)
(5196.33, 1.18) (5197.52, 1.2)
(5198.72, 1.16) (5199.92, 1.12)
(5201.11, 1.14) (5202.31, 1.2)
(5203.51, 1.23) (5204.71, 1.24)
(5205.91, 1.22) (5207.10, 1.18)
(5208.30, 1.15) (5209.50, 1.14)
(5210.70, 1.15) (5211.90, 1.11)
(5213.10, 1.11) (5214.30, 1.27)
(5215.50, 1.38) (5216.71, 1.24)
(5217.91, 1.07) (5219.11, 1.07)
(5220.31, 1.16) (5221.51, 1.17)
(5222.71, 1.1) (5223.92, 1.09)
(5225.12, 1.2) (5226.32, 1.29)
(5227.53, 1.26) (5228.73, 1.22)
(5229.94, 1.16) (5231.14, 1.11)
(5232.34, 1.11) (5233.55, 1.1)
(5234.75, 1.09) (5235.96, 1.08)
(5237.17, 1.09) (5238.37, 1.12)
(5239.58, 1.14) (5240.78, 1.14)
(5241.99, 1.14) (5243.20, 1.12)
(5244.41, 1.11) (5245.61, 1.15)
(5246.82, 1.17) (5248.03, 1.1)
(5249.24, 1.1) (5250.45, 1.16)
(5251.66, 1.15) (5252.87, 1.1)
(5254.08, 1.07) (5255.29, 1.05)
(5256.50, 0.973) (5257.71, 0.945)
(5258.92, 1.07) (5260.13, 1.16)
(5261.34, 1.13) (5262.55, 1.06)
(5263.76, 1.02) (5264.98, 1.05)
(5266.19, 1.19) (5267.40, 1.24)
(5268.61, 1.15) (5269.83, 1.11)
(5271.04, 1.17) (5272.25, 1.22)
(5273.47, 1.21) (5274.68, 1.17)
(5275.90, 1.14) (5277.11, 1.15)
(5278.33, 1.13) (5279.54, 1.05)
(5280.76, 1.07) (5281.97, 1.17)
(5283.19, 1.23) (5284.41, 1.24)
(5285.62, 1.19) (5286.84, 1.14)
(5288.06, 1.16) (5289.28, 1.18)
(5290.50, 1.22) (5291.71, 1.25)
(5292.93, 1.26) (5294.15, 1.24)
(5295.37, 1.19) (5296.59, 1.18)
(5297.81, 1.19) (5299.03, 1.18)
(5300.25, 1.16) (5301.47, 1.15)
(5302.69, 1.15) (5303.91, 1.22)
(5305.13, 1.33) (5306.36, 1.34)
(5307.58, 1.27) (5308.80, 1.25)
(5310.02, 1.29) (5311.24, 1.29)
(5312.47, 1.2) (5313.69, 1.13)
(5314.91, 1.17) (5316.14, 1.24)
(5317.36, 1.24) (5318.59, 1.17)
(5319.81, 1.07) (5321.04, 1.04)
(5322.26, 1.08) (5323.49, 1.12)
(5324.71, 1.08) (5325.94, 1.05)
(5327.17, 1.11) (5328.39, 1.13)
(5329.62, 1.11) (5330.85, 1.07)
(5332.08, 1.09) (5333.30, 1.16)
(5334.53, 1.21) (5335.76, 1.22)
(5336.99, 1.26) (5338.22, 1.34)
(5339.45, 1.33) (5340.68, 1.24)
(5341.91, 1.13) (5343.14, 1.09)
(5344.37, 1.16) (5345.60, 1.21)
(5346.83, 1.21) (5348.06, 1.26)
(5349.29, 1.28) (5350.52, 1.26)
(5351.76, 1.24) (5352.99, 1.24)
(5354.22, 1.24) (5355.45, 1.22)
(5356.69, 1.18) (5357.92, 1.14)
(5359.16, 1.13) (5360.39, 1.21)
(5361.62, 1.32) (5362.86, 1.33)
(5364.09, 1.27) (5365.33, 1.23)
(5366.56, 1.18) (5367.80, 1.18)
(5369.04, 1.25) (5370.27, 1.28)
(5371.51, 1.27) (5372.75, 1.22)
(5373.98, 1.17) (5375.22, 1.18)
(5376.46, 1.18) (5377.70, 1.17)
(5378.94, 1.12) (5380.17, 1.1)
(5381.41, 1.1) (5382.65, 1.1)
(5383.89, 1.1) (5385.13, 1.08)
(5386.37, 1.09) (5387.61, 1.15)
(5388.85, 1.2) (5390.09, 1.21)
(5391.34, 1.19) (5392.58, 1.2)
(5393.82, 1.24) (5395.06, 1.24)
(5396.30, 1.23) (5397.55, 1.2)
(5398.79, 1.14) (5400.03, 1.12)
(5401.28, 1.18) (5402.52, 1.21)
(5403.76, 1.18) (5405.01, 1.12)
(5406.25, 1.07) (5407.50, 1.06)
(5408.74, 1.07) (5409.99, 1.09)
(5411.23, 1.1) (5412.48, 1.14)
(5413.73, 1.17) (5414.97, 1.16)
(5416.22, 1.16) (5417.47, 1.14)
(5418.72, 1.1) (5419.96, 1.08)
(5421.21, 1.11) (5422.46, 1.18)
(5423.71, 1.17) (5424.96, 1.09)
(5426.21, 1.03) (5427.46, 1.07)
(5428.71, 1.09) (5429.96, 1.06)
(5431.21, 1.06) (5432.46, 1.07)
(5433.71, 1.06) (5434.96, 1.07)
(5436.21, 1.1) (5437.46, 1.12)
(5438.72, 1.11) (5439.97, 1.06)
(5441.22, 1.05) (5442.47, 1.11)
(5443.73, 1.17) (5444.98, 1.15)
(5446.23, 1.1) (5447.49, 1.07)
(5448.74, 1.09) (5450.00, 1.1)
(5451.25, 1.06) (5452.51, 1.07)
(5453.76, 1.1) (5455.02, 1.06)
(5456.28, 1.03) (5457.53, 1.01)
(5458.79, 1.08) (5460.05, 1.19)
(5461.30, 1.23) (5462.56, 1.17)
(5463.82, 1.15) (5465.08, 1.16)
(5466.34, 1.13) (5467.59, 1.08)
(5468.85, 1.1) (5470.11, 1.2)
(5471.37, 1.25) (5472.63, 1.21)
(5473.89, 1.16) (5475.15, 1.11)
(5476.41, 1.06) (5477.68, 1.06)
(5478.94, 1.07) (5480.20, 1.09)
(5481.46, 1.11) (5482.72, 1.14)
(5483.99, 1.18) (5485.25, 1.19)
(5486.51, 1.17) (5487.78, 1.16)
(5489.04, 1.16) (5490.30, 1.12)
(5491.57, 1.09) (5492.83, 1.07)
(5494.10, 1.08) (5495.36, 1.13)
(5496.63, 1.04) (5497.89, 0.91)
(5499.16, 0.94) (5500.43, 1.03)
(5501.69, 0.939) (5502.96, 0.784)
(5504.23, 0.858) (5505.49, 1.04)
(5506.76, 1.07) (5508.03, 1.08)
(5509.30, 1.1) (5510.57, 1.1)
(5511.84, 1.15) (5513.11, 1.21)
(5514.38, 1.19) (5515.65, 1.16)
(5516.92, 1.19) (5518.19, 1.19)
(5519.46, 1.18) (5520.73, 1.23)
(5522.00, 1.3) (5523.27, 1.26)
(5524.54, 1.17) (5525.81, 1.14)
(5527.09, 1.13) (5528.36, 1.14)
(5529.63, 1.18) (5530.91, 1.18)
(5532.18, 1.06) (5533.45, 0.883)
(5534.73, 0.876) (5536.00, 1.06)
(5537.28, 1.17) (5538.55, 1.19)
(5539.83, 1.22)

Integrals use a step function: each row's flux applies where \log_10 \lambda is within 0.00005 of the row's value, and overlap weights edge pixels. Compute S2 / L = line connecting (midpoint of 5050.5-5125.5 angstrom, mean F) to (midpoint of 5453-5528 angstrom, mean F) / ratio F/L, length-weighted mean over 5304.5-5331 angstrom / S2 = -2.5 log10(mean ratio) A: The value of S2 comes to -0.045 mag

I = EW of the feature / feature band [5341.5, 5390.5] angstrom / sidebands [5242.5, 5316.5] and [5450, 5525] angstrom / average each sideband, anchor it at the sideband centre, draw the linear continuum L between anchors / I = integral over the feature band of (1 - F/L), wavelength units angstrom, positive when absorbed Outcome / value -2.2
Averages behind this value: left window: 1.16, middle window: 1.19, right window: 1.11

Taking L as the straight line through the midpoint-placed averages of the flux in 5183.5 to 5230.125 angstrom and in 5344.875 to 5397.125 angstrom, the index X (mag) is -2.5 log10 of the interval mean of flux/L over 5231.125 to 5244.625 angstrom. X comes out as 0.05 mag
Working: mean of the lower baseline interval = 1.16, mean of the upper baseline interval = 1.2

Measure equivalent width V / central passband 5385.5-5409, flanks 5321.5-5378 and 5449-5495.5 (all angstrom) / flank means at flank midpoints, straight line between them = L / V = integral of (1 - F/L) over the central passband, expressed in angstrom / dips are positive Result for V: 0.1 angstrom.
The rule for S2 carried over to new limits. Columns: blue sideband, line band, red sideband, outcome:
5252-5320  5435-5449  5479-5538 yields 0.02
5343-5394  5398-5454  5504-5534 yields 0.06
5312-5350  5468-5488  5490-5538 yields -0.03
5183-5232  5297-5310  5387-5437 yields -0.07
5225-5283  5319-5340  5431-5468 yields -0.03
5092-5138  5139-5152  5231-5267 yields -0.06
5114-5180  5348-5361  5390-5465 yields -0.09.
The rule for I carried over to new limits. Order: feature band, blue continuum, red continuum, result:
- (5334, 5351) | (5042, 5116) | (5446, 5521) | -1.7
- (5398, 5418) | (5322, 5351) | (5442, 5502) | 0.1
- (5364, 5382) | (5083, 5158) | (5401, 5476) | -1.1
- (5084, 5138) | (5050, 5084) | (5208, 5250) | 1.7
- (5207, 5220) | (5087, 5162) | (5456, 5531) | -0.4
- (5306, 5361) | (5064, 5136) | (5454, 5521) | -3.3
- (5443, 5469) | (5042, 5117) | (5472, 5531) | 0.1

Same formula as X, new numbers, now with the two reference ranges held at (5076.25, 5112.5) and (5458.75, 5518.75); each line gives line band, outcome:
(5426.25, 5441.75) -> 0.03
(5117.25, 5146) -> -0.04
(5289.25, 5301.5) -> -0.08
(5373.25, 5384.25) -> -0.02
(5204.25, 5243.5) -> -0.04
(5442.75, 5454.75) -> 0.01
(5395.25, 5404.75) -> -0.07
